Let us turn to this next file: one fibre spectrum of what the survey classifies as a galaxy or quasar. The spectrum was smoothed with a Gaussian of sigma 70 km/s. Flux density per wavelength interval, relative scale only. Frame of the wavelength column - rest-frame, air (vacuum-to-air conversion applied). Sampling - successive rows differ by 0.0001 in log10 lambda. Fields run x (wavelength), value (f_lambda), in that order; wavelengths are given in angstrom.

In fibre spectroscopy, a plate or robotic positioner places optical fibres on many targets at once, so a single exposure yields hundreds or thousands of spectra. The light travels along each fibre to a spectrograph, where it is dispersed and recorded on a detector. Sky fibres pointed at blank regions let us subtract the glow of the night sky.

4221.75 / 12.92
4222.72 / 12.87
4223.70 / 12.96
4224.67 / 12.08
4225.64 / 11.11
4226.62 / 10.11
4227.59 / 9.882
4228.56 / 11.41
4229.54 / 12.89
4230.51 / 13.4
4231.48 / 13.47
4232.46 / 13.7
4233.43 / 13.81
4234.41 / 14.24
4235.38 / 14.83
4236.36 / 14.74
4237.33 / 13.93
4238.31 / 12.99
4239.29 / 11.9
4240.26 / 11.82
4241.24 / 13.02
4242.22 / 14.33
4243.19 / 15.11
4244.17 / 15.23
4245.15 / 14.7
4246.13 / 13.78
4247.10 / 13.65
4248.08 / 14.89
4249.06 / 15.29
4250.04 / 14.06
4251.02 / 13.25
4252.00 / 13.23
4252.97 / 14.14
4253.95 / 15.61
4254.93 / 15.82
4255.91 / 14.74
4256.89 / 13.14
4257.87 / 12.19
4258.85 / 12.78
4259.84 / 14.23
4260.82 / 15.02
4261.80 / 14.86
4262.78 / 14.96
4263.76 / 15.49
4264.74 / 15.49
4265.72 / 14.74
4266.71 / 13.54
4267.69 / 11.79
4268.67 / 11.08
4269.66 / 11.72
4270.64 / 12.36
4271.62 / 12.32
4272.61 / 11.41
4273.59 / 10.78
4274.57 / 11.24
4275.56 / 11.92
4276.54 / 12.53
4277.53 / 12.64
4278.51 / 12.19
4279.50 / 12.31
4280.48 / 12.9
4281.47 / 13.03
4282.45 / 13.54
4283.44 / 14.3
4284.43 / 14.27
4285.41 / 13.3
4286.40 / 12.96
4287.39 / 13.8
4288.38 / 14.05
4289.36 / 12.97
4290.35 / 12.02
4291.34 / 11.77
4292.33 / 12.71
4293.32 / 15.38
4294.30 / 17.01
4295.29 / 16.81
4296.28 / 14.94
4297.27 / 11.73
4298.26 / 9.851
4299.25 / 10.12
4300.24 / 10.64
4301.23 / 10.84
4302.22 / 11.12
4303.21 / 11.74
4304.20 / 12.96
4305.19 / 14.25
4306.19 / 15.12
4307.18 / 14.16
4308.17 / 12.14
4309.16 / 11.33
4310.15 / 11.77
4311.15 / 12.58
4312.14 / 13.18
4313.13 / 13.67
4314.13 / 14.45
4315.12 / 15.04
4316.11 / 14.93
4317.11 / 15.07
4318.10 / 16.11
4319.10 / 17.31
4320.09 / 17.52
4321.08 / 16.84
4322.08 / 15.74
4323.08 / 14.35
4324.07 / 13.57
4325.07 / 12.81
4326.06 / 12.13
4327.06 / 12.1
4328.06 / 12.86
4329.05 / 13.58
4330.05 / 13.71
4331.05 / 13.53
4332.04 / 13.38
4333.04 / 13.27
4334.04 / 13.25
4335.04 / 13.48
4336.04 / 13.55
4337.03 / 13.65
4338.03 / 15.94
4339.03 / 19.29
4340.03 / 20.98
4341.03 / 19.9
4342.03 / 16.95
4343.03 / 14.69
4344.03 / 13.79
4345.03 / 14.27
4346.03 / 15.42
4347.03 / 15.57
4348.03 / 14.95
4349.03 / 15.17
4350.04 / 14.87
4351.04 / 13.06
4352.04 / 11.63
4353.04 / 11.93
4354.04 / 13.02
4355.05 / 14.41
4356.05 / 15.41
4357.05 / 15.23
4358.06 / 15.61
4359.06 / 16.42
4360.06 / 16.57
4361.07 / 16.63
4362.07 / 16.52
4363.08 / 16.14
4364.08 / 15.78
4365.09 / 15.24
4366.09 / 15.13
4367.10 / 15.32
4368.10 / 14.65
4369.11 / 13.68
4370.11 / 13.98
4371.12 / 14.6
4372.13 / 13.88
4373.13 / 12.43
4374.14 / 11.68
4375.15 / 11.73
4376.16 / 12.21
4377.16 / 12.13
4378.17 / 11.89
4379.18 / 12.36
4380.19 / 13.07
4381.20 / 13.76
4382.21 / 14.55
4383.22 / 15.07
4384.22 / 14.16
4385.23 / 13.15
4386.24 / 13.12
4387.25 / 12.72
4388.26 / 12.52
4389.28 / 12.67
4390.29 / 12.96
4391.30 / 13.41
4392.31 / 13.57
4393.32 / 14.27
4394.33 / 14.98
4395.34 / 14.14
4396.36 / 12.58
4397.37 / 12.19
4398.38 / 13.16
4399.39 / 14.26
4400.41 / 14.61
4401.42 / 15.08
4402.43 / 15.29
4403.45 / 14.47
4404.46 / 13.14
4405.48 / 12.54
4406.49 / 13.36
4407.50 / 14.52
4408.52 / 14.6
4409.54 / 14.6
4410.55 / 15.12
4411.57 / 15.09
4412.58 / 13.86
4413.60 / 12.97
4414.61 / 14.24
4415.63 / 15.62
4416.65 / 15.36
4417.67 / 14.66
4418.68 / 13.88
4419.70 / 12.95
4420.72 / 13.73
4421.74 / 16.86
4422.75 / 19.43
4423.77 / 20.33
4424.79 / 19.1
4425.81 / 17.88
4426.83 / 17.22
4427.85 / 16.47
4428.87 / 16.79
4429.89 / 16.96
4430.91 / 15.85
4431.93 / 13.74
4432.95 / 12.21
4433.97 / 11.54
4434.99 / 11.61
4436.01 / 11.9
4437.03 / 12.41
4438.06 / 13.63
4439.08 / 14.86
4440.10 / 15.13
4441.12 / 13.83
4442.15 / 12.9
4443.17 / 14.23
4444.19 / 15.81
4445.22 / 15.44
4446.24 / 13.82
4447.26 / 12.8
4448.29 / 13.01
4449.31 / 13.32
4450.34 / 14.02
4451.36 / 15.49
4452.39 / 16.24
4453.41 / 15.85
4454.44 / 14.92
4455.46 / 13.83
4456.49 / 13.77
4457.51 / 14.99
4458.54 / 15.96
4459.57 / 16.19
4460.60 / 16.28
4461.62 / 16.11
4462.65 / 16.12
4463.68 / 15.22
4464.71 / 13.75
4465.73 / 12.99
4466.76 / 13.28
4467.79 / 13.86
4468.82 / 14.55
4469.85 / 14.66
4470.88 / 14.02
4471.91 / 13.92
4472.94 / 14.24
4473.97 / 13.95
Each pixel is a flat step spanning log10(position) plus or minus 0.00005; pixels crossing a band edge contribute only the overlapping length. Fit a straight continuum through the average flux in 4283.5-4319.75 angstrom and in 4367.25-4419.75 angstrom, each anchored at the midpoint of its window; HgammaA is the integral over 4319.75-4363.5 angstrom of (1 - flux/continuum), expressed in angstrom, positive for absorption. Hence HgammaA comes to -4.2 angstrom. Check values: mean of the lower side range 13.4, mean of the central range 14.8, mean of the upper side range 13.7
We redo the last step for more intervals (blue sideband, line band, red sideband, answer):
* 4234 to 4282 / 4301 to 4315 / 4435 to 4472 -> 0.8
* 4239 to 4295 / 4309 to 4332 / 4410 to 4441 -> -0.2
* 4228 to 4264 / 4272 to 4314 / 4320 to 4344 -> 4.7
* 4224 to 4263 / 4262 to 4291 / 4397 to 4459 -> 1.7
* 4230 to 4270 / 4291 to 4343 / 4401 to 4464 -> 0.7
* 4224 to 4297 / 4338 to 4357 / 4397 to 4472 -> -1.7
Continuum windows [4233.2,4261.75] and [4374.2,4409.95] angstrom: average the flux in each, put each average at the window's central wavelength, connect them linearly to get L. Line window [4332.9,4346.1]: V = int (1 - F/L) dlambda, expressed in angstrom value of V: -1.9 angstrom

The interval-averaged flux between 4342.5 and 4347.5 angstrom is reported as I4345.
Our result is 14.8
